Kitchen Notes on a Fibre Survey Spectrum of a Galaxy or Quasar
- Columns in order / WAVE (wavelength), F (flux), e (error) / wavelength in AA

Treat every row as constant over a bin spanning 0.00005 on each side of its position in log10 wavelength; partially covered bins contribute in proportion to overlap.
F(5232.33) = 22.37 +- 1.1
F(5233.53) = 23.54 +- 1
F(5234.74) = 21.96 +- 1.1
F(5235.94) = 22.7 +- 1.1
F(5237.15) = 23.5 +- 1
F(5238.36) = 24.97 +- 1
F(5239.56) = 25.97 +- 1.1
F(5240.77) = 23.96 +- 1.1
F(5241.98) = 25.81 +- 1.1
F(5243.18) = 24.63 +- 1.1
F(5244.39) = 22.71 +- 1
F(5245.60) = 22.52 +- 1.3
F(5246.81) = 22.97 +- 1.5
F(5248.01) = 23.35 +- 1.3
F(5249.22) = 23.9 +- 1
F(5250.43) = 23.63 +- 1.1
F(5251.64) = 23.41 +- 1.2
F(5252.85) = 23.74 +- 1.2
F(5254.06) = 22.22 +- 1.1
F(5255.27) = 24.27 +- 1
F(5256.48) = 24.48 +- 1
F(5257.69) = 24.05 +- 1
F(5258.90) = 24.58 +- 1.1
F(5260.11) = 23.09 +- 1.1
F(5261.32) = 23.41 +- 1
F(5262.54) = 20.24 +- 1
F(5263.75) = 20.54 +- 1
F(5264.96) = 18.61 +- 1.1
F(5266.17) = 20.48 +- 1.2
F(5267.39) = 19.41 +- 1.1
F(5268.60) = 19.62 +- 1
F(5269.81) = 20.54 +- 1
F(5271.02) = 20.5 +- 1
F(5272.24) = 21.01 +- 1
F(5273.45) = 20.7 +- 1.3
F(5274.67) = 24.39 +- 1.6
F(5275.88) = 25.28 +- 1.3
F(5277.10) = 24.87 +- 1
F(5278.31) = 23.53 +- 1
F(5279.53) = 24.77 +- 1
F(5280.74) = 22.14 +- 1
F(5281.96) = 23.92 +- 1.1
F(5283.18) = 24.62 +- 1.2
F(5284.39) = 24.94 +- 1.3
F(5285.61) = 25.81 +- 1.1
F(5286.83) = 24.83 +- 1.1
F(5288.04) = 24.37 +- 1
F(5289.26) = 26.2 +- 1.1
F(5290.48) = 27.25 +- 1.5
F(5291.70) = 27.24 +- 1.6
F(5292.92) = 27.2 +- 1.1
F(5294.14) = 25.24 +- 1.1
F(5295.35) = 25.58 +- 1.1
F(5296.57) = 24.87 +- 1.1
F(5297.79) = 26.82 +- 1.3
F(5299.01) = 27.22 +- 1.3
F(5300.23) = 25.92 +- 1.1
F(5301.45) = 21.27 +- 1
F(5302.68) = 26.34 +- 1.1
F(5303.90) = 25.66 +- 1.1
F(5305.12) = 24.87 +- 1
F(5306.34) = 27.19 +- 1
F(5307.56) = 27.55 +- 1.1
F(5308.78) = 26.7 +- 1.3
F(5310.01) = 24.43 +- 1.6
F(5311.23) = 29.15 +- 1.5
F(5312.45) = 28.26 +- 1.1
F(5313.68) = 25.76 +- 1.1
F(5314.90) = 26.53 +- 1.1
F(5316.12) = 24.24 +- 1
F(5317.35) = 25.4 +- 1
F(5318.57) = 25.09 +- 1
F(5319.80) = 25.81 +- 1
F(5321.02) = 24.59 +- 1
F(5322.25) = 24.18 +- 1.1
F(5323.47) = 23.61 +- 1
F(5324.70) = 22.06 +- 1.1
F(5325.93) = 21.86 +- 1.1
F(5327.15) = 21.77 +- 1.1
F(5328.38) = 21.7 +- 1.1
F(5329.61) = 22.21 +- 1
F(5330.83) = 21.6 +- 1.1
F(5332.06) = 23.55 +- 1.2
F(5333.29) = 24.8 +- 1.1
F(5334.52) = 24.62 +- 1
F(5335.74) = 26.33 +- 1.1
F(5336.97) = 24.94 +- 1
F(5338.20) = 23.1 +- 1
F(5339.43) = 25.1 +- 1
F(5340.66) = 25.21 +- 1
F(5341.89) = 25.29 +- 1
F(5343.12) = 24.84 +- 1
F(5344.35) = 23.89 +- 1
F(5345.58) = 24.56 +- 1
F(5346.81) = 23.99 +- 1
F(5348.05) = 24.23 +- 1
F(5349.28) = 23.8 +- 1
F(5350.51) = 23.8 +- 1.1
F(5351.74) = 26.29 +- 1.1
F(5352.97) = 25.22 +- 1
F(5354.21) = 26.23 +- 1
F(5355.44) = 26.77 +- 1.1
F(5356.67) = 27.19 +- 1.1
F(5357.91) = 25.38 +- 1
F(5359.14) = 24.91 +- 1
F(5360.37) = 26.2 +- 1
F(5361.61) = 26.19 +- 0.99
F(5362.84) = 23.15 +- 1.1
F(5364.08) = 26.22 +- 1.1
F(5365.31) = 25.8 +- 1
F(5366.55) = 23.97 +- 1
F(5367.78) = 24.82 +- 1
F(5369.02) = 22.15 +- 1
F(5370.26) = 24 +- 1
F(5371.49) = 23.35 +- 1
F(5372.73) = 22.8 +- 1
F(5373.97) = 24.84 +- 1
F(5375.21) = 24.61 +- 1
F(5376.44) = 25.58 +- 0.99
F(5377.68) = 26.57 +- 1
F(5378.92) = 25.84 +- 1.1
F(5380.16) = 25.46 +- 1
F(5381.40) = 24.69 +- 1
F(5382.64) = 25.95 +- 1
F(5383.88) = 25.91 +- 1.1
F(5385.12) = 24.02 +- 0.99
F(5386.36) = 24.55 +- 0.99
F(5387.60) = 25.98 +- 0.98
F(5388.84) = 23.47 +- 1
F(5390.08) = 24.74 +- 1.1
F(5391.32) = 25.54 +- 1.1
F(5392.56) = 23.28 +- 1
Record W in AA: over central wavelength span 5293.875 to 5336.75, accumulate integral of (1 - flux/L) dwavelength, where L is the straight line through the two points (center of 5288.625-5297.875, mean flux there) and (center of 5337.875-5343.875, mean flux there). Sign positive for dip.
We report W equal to 1.1 AA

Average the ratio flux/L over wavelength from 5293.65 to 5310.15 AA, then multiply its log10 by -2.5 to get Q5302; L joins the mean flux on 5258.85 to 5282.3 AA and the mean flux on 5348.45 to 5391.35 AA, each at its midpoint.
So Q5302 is -0.12 mag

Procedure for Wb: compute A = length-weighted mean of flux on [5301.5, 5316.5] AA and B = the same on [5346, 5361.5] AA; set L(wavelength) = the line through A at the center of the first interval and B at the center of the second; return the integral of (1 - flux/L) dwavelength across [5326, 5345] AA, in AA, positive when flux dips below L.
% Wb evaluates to 1.4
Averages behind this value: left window 26.2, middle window 23.9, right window 25.3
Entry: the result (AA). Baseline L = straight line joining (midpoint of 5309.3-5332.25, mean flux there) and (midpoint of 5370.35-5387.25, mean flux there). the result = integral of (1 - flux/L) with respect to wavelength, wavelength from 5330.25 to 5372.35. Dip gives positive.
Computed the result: -0.2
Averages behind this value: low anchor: 24.3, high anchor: 24.9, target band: 24.7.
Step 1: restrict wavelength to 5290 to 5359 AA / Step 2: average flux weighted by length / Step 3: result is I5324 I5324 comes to 25.1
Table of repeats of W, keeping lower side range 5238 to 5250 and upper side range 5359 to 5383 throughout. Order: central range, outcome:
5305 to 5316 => -1.0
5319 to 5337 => 0.8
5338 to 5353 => 0.1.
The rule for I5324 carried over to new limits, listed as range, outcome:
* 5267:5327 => 24.7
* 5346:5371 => 25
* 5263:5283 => 21.9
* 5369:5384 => 24.8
